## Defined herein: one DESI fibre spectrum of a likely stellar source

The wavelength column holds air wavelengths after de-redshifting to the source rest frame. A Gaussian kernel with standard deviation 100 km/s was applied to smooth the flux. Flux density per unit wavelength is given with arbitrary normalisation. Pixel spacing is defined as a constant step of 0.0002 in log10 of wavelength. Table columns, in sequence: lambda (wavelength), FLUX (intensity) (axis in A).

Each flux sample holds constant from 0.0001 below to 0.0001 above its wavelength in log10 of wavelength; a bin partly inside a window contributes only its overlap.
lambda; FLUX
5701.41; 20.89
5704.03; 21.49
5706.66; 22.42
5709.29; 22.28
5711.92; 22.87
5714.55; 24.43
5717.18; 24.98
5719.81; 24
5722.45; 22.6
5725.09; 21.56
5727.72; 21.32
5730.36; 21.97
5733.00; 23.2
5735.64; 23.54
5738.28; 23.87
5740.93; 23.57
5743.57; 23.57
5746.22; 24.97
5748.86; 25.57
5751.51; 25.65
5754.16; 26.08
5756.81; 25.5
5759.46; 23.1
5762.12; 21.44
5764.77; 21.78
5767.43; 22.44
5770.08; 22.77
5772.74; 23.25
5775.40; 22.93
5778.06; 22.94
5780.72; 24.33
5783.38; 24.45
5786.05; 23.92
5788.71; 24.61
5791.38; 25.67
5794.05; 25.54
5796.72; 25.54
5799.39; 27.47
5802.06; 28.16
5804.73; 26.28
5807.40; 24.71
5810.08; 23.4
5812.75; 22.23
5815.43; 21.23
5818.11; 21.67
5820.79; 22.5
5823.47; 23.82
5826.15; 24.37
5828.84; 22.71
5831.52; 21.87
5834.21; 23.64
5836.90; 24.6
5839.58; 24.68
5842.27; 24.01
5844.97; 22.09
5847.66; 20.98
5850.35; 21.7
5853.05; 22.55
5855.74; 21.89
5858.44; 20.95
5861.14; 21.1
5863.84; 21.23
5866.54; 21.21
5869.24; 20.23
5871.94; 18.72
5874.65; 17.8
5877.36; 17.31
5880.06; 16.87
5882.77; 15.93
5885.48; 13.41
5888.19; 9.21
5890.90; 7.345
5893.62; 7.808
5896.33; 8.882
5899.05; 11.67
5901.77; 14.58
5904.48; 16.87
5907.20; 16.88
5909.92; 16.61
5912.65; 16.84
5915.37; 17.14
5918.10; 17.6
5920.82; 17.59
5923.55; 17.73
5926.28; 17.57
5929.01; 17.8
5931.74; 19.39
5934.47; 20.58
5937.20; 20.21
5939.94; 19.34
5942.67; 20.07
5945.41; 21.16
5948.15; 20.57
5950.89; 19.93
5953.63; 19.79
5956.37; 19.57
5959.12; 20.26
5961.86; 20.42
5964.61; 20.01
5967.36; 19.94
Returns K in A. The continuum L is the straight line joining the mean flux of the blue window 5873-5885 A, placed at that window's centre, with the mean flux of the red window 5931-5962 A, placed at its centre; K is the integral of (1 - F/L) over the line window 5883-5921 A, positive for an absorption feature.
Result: 9.1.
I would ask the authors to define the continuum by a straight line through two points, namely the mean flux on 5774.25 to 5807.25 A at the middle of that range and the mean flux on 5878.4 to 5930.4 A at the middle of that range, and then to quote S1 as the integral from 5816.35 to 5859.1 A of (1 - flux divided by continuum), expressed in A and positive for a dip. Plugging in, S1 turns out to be -4.1 A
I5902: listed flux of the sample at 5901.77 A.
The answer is 14.58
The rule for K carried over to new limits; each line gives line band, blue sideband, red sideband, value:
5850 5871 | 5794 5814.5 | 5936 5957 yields 1.8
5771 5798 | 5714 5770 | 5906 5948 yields -2.3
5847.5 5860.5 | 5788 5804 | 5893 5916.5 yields -1.2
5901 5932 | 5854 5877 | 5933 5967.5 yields 4.6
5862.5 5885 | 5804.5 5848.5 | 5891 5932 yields 0.5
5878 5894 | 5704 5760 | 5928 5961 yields 6.7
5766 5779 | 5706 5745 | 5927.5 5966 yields -0.3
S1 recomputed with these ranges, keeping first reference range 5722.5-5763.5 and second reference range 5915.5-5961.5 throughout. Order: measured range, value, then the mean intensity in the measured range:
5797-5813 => -2.4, 25.6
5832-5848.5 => -1.4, 23.3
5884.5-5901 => 8.5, 9.81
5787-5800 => -1.8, 25.6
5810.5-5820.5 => 0.0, 22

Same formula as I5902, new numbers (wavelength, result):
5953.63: 19.79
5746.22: 24.97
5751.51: 25.65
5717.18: 24.98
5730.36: 21.97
